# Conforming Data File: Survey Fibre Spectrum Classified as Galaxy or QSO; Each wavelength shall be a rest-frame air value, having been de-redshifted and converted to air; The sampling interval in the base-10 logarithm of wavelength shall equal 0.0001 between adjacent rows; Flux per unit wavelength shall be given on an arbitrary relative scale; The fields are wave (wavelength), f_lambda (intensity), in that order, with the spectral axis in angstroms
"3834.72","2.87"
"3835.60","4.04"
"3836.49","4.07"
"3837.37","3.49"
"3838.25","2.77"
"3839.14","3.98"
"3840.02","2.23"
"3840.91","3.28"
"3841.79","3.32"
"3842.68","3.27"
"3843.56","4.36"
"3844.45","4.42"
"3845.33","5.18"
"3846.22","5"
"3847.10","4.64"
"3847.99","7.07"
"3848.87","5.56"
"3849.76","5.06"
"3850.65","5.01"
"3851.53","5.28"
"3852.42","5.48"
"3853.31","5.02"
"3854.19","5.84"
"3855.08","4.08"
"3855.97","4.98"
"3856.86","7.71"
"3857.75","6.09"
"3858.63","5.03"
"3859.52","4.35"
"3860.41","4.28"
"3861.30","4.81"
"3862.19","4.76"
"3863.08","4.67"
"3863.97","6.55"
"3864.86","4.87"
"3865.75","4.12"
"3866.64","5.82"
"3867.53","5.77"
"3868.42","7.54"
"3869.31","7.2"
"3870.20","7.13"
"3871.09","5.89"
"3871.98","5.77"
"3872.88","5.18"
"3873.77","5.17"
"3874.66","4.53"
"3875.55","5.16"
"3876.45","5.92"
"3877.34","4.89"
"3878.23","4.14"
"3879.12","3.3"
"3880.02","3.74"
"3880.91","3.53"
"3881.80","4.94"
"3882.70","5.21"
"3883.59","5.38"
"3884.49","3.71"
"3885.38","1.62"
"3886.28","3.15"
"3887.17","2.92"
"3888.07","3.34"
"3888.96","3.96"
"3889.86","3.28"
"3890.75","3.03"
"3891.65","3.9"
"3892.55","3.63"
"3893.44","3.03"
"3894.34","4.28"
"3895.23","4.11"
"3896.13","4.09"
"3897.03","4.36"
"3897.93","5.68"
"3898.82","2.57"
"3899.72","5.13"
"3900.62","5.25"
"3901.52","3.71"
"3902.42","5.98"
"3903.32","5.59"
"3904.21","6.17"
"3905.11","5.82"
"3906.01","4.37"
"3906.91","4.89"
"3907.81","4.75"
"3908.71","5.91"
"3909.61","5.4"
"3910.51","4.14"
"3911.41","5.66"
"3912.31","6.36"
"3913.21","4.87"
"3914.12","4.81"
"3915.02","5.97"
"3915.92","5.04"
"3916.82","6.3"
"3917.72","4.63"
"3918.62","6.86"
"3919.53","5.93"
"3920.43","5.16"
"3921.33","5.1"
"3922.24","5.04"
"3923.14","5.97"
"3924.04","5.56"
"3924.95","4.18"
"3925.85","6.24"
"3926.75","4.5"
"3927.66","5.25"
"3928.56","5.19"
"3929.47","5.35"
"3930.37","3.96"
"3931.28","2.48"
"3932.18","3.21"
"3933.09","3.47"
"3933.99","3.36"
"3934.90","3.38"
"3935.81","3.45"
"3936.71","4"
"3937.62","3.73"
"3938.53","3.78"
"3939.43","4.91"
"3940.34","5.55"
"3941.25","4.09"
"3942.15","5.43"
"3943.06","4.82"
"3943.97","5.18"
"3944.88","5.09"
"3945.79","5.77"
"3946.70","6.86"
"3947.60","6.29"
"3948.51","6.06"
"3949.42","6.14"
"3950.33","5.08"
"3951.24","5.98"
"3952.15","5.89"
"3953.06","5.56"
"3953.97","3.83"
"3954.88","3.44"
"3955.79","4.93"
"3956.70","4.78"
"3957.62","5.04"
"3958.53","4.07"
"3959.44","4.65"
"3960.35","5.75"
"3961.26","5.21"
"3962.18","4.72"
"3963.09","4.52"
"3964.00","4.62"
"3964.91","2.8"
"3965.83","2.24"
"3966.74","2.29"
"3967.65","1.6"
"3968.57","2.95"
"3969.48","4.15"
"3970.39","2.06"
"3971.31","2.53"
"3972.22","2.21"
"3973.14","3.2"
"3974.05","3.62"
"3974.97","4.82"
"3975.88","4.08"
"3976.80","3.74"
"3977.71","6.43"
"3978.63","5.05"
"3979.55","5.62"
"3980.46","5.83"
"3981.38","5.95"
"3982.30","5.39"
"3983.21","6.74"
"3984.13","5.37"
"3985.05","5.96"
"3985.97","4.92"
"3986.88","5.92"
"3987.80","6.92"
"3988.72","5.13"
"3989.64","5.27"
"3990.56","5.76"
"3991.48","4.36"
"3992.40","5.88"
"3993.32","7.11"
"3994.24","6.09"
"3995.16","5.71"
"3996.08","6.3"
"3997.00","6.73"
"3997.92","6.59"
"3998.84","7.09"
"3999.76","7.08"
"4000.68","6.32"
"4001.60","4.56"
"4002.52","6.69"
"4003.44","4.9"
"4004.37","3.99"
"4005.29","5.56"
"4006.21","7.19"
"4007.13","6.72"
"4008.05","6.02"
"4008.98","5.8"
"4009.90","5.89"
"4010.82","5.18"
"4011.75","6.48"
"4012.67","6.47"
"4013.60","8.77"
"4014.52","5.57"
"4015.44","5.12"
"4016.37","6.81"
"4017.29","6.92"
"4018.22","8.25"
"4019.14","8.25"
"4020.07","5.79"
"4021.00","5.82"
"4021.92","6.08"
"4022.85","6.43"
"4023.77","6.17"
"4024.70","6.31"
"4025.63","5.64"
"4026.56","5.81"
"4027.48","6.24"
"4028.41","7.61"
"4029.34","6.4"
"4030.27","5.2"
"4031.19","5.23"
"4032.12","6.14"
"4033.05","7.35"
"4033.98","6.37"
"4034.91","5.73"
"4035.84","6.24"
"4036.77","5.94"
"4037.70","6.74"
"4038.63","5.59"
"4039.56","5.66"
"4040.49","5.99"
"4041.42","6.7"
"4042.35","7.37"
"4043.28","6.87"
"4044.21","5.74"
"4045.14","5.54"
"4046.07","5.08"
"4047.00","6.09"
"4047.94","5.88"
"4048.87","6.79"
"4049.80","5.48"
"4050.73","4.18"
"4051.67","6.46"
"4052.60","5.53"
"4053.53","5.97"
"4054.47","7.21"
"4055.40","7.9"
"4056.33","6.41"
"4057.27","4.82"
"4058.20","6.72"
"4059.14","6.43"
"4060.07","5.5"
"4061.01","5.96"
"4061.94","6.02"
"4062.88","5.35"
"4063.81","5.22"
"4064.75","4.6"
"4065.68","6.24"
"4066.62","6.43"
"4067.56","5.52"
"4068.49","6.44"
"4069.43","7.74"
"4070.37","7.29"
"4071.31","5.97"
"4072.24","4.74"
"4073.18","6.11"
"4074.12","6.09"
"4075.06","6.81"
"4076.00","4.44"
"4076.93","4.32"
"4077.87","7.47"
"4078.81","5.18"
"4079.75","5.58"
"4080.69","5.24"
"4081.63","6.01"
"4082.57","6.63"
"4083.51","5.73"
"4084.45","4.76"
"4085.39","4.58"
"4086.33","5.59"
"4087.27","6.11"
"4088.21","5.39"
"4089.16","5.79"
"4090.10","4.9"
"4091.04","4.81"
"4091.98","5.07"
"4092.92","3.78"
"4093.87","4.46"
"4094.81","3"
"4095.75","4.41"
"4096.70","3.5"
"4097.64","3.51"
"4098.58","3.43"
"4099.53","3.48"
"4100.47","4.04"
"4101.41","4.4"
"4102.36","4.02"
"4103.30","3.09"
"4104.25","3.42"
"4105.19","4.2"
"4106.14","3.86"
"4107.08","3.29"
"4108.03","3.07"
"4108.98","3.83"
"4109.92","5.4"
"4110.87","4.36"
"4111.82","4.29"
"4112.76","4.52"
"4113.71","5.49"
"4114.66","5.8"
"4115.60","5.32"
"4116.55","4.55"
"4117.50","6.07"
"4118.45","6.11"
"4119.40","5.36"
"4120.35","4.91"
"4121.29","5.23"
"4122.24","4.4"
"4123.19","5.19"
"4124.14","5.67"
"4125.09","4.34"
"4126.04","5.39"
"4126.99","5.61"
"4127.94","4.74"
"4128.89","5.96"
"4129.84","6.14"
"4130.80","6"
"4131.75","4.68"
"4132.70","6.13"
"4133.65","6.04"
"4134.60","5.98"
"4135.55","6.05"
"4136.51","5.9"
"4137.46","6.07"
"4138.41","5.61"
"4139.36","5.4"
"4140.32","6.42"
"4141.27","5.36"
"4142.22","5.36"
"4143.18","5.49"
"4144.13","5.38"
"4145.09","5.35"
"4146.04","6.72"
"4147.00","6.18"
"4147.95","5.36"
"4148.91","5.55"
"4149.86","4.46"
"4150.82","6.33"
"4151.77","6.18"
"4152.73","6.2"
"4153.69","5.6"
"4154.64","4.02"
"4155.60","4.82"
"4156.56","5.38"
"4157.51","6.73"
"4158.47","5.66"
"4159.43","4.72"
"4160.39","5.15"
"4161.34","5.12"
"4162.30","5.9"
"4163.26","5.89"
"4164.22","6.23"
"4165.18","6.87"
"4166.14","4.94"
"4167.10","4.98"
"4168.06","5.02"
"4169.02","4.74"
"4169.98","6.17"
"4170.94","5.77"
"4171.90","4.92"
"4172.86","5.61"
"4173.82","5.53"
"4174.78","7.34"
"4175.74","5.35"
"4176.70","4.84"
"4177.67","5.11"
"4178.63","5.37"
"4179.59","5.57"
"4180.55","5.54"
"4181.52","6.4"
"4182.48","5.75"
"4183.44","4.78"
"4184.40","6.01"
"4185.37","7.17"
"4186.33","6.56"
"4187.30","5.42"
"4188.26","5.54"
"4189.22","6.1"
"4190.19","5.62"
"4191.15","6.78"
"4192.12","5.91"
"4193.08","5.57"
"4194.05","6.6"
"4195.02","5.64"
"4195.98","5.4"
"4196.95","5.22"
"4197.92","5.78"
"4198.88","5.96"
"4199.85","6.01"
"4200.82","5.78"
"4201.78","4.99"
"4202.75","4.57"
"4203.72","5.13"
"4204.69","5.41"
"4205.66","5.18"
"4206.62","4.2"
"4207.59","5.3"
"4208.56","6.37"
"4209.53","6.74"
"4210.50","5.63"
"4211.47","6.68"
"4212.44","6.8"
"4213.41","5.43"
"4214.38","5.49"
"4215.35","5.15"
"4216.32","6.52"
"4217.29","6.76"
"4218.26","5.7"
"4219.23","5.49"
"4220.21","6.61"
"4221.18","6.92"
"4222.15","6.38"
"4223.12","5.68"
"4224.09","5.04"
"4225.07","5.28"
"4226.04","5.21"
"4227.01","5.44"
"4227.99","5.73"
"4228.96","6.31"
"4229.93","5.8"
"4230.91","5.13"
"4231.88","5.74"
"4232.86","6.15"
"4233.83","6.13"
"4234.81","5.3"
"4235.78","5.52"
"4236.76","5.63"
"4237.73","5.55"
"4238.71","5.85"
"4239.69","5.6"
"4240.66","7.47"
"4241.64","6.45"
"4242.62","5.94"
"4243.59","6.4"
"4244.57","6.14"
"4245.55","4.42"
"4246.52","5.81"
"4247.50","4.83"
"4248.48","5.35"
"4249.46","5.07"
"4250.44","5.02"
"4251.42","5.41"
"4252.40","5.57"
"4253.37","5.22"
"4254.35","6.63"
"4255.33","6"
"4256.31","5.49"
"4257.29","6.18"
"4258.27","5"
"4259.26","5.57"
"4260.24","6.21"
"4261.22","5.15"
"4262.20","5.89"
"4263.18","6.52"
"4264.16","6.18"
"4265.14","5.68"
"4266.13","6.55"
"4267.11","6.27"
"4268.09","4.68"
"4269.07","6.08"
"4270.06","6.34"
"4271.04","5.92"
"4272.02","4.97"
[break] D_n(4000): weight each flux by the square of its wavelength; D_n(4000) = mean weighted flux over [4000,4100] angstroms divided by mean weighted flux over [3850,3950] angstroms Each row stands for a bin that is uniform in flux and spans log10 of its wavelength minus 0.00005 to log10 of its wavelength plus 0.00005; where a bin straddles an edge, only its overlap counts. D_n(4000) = 1.29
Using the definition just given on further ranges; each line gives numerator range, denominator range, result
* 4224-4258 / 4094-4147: 1.22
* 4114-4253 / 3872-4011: 1.31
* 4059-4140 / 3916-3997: 1.15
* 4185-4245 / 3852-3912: 1.43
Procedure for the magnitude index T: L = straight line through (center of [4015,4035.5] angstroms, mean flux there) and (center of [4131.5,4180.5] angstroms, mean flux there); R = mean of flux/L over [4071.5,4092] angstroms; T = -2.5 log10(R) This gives 0.09 mag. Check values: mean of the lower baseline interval 6.35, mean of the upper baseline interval 5.6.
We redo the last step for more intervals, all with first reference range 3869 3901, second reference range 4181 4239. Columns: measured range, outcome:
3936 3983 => 0.031 mag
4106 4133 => 0.075 mag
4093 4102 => 0.359 mag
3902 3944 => -0.090 mag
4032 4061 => -0.207 mag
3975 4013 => -0.196 mag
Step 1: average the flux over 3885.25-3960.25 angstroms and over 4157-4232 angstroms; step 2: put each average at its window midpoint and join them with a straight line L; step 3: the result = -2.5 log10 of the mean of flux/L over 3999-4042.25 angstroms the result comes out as -0.218 mag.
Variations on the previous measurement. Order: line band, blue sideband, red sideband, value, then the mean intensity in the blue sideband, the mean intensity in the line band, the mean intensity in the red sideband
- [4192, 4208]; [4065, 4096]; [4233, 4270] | 0.05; 5.53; 5.44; 5.76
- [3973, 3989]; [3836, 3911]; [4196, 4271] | -0.06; 4.7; 5.3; 5.75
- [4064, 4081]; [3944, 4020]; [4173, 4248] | -0.07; 5.34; 5.89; 5.77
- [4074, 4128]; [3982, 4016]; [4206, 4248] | 0.22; 5.99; 4.82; 5.83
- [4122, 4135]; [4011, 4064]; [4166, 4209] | 0.07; 6.22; 5.46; 5.6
